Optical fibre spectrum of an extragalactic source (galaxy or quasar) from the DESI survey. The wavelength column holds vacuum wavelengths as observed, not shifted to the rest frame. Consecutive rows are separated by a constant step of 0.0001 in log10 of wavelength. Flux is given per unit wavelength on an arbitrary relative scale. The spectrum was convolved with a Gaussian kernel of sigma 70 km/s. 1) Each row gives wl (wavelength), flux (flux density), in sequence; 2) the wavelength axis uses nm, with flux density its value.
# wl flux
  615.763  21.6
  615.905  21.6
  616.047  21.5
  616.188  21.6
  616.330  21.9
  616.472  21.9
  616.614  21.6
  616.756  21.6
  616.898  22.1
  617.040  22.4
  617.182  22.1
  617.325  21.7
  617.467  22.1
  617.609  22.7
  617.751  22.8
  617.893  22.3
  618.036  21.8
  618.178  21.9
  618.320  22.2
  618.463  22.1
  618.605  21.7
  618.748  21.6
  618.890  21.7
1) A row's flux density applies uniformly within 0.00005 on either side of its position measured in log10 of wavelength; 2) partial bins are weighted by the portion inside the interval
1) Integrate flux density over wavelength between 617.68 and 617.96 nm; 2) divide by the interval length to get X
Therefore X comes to 22.6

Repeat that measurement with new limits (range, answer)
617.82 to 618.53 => 22.1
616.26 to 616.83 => 21.7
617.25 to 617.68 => 22.1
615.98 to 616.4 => 21.7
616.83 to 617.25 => 22.2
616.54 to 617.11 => 21.9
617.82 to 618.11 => 22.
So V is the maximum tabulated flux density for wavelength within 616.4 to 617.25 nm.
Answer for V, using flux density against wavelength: 22.4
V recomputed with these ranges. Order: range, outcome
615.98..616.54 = 21.9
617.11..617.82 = 22.8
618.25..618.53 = 22.2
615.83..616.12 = 21.6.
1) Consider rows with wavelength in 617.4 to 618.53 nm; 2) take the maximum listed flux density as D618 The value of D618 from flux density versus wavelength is 22.8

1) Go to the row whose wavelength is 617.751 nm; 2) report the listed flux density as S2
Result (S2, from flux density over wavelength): 22.8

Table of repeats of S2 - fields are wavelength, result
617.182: 22.1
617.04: 22.4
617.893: 22.3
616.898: 22.1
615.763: 21.6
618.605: 21.7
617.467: 22.1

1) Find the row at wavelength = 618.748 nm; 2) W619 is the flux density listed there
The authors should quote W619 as 21.6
